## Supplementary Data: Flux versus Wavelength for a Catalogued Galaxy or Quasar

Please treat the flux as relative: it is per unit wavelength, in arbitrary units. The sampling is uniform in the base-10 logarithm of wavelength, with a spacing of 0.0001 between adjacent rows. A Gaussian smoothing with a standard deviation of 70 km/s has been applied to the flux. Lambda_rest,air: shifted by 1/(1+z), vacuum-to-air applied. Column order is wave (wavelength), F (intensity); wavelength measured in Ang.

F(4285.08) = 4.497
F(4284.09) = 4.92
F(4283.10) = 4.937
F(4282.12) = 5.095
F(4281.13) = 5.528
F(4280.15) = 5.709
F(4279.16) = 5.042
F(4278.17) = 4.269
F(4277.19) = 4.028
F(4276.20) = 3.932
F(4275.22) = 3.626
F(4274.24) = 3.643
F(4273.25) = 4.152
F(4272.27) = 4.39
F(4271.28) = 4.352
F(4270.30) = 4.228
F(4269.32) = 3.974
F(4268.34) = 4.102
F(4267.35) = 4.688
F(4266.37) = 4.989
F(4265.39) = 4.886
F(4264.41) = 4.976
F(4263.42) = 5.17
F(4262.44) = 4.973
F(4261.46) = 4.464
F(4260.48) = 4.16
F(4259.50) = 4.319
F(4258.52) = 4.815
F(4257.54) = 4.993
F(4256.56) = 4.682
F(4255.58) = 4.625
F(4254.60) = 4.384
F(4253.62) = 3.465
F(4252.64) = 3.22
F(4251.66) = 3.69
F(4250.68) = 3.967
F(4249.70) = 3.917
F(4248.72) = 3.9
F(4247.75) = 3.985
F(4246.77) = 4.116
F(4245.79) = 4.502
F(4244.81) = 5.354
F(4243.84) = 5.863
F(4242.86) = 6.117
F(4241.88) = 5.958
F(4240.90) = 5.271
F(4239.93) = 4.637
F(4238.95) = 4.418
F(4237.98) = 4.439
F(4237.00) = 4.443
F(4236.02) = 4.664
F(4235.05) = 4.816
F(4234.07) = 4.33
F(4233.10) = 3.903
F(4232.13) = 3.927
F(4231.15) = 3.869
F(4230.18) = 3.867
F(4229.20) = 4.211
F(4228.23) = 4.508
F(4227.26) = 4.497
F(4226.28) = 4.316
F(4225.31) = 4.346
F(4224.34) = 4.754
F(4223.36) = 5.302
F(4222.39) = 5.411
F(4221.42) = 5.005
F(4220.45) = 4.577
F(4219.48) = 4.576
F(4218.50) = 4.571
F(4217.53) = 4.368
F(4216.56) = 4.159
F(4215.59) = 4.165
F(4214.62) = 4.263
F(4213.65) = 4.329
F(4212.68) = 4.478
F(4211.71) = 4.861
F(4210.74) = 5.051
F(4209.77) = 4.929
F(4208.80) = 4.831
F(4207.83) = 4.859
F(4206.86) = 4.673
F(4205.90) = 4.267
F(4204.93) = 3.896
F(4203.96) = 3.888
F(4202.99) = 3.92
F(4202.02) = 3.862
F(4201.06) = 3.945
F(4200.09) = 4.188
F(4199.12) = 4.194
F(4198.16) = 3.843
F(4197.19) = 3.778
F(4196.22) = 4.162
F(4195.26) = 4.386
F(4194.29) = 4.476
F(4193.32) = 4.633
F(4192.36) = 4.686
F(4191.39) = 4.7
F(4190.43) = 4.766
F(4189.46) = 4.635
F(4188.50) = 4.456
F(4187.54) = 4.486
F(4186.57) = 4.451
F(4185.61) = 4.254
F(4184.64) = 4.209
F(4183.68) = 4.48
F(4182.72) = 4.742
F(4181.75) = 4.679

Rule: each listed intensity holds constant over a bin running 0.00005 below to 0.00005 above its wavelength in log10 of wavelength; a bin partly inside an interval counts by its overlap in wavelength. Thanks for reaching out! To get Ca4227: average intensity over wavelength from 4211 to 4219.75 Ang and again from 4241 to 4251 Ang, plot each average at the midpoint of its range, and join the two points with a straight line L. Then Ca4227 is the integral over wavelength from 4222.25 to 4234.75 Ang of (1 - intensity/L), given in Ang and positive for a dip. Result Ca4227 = 0.6 Ang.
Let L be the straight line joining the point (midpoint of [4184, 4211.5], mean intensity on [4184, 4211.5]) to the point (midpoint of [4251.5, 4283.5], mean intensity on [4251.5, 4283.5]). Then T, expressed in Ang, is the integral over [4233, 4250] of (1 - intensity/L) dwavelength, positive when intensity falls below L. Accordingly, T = -1.1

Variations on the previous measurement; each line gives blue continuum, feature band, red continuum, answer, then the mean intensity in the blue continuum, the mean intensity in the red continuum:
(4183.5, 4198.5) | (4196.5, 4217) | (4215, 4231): 0.7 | 4.4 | 4.52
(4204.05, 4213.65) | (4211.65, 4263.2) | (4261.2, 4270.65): 1.4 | 4.6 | 4.66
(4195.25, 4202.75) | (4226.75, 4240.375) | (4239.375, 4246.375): 2.0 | 4.02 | 5.36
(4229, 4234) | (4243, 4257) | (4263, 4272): -0.1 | 3.97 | 4.58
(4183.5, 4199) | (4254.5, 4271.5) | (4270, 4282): -0.7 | 4.39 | 4.43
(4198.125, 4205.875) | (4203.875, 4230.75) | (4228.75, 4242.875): -1.9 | 3.99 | 4.54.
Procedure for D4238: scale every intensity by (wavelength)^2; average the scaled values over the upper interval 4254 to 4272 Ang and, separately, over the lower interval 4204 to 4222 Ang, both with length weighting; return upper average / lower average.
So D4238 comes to 1.0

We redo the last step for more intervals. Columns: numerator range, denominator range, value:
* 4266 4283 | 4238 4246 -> 0.86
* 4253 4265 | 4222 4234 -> 1.06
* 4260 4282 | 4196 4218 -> 1.08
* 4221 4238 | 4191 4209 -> 1.07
